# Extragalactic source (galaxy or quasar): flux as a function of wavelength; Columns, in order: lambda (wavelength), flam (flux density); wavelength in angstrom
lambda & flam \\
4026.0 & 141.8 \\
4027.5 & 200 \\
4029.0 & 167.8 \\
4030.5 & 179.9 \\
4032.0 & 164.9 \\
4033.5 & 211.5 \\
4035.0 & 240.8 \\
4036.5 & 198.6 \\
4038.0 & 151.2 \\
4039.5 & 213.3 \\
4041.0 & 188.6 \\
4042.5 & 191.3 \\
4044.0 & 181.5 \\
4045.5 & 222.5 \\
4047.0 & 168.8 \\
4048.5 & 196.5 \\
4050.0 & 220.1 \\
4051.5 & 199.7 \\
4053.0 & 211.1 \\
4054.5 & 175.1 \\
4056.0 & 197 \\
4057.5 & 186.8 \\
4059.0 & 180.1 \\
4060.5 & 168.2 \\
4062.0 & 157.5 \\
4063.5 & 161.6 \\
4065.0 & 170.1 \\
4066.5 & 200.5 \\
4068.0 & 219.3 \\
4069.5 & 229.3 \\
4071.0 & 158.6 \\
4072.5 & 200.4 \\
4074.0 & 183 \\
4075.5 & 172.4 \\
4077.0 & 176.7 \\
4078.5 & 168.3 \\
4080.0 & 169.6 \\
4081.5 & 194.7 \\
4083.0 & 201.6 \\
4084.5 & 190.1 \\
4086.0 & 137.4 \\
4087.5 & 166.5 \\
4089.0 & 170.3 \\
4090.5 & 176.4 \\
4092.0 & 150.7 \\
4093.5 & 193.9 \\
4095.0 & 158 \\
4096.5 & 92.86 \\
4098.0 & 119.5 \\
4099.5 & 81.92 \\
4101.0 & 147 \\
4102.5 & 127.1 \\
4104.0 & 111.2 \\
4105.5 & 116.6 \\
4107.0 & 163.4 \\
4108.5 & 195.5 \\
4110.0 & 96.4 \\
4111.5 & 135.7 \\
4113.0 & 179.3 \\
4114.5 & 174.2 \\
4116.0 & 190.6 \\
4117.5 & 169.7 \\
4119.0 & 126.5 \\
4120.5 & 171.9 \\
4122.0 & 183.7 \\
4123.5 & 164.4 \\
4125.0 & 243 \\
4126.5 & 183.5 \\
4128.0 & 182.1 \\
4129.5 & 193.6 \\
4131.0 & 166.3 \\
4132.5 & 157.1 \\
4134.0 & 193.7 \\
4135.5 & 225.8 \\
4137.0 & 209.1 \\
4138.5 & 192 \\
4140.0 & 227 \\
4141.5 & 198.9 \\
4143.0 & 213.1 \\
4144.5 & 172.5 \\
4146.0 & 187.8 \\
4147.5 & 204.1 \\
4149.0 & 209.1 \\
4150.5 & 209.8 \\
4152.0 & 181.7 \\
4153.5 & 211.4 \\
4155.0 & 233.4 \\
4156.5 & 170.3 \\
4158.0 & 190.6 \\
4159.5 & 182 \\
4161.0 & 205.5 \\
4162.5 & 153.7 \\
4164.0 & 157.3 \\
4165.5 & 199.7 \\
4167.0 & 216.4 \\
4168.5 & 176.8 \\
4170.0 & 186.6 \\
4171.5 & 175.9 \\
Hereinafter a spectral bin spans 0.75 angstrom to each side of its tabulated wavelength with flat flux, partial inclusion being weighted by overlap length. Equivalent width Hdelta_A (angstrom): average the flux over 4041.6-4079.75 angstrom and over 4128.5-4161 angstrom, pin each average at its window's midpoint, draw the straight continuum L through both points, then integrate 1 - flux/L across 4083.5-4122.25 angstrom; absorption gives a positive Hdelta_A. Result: 8.32 angstrom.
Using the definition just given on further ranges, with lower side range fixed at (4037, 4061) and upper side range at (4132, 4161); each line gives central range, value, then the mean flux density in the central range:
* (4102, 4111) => 2.78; 135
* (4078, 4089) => 1.05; 175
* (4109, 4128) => 2.66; 169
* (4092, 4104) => 3.91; 131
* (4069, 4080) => 0.63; 182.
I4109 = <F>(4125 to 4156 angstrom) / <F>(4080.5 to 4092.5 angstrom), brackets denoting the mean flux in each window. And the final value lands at 1.14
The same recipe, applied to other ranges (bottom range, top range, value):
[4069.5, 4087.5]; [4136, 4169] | 1.09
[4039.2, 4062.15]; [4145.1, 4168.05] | 1.01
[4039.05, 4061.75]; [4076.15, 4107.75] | 0.80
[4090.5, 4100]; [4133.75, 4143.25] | 1.52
